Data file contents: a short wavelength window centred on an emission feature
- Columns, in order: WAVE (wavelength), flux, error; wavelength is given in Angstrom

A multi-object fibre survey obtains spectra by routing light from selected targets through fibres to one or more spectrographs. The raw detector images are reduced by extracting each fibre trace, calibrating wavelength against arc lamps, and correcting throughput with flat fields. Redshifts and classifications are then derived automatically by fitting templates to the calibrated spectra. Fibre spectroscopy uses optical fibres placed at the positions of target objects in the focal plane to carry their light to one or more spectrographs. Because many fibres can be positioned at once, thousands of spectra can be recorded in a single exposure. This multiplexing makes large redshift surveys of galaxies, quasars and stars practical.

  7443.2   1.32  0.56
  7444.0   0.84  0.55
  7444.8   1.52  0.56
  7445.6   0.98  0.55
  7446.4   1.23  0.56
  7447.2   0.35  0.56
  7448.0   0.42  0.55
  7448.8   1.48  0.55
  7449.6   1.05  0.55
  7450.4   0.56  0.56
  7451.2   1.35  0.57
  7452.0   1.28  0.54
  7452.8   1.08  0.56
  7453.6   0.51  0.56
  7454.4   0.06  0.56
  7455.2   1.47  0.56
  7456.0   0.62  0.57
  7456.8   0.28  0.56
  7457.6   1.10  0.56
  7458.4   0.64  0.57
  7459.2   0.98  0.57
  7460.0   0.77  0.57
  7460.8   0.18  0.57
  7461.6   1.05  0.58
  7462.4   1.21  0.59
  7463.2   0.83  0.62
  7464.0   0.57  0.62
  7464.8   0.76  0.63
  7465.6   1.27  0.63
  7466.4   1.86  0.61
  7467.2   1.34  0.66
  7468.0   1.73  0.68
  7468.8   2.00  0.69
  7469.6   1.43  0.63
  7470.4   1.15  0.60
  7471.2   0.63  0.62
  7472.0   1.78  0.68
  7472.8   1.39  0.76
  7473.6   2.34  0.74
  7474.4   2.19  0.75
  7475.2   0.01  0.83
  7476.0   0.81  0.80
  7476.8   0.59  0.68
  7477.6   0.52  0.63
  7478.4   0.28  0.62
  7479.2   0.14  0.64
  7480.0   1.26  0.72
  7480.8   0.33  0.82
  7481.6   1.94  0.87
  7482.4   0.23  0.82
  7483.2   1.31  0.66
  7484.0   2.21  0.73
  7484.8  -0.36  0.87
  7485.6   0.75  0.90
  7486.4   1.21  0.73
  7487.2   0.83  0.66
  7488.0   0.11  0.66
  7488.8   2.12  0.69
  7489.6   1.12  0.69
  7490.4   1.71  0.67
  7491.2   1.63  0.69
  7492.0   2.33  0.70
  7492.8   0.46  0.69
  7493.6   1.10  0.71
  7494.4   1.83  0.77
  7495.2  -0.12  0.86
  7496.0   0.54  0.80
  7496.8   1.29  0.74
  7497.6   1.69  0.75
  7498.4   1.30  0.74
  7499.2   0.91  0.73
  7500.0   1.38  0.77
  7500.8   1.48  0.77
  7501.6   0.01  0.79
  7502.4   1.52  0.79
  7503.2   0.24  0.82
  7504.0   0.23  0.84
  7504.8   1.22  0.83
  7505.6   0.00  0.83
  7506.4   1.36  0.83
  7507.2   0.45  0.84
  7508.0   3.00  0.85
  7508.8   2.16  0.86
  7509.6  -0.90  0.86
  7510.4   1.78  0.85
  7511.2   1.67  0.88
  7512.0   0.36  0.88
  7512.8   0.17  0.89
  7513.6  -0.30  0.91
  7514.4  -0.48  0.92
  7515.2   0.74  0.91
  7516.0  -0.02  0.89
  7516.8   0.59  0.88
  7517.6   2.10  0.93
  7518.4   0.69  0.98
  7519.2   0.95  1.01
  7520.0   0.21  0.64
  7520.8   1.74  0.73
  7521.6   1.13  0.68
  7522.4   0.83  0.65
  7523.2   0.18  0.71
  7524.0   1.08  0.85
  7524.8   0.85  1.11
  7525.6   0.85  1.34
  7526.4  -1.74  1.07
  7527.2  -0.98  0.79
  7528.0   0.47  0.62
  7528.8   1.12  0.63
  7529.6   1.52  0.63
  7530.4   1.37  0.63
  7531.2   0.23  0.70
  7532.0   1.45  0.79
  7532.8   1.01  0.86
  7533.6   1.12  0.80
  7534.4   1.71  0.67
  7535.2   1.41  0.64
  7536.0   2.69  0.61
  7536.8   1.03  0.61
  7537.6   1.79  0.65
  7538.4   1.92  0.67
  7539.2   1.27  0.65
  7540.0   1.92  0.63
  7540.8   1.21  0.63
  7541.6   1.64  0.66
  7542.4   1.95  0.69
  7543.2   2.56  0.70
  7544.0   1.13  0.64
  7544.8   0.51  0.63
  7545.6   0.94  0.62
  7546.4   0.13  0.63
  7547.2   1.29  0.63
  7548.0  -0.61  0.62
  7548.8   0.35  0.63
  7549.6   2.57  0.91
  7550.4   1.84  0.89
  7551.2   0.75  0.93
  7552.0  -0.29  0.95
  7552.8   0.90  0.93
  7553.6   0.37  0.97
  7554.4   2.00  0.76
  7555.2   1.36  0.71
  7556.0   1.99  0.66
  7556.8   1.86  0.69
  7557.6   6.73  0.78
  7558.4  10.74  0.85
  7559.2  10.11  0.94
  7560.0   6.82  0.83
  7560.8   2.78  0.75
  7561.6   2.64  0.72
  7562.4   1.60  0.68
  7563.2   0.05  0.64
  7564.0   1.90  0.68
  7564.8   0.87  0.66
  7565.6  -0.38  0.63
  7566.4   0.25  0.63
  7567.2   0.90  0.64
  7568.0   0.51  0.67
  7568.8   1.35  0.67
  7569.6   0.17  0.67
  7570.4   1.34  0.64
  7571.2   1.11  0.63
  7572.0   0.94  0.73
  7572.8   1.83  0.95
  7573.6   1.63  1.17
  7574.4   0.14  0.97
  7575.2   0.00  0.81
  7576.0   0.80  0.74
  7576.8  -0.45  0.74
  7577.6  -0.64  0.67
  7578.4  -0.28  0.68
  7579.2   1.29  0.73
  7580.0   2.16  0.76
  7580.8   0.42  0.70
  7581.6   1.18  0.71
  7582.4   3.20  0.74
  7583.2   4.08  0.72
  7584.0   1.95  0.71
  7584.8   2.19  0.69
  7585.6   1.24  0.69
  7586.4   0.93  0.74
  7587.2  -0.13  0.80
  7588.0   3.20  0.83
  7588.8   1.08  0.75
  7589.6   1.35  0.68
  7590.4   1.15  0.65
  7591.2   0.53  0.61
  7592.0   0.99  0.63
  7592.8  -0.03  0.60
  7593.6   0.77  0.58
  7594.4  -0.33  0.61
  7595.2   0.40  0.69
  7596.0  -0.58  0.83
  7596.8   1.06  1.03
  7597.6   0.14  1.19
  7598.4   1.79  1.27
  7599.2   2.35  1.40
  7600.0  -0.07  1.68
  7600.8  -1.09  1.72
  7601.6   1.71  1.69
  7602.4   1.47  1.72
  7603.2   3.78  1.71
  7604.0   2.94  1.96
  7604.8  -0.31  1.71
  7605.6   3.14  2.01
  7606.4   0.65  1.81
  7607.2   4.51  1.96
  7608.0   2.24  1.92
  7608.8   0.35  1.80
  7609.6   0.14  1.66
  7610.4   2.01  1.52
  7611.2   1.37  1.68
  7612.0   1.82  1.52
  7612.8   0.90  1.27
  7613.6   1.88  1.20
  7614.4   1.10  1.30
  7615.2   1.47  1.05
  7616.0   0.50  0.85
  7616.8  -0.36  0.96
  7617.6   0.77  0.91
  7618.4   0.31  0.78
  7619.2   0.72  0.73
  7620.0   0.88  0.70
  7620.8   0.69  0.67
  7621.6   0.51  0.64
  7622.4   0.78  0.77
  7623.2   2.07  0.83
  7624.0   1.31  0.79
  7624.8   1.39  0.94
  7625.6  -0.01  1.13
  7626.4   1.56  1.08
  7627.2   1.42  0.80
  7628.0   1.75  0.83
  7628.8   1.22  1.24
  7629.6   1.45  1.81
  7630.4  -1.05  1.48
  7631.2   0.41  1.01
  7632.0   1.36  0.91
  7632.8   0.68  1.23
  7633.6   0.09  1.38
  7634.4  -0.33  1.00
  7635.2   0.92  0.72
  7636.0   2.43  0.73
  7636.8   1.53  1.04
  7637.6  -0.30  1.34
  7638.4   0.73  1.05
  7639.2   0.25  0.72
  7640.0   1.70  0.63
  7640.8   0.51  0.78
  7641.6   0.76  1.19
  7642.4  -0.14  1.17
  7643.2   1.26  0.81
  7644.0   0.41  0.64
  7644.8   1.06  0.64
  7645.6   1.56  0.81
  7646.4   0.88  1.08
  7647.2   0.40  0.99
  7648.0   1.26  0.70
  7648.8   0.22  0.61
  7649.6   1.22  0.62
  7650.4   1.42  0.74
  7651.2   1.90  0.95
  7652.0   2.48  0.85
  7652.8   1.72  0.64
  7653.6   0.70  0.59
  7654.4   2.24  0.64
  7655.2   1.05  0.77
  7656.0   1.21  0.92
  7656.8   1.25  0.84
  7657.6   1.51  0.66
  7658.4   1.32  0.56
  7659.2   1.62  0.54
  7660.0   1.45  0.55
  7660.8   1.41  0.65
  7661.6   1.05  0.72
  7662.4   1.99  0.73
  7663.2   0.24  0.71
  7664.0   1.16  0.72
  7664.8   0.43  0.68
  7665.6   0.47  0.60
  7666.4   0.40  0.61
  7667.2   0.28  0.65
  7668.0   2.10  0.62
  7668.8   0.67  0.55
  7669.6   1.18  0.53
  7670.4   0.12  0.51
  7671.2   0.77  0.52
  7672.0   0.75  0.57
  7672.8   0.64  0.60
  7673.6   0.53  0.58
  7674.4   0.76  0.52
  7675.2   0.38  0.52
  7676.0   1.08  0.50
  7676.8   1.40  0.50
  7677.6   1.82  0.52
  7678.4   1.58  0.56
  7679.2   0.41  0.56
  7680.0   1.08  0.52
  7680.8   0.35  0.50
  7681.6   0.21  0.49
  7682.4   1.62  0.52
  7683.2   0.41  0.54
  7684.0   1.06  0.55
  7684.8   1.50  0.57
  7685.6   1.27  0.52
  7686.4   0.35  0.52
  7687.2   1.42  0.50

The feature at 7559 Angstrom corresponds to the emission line Halpha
